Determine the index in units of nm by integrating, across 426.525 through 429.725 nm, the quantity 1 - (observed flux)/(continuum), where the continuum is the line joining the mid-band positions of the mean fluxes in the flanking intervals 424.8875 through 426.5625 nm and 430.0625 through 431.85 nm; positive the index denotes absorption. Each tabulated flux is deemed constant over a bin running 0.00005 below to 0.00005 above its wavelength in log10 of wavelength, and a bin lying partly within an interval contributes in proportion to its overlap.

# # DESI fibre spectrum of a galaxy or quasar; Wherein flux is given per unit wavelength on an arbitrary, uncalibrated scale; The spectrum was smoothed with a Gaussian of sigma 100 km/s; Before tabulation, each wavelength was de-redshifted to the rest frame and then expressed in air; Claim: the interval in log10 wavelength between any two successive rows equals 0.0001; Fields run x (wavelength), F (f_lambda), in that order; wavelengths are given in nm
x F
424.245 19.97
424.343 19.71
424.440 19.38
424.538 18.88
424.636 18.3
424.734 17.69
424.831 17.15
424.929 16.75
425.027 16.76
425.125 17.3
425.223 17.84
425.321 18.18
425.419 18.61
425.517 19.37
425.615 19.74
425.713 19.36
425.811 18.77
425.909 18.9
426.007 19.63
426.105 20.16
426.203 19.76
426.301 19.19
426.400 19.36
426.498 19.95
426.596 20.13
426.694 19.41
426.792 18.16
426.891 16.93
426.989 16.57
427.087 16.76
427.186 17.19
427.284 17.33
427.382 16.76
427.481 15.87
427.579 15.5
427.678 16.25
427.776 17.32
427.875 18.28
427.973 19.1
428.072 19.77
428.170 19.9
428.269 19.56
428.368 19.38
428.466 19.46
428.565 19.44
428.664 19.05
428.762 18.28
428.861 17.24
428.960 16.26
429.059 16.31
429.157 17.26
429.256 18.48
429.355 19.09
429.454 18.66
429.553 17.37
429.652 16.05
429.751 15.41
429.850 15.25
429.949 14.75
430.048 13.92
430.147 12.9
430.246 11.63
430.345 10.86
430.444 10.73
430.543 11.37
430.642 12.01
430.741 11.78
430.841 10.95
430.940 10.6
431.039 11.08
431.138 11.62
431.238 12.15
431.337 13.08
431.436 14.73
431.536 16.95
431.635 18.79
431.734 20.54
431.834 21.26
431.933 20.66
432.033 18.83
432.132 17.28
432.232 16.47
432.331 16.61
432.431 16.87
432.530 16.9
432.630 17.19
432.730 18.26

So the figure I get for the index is -0.32 nm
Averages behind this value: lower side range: 18.8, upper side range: 13.4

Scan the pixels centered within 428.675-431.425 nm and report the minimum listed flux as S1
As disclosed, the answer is 10.6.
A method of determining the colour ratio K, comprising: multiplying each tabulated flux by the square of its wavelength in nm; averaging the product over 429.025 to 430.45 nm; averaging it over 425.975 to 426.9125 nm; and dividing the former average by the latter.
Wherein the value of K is 0.8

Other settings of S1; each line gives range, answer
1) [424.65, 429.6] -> 15.5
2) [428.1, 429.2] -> 16.26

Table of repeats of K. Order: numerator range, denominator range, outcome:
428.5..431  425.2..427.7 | 0.83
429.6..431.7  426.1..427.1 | 0.72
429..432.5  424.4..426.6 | 0.83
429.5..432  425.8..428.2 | 0.80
